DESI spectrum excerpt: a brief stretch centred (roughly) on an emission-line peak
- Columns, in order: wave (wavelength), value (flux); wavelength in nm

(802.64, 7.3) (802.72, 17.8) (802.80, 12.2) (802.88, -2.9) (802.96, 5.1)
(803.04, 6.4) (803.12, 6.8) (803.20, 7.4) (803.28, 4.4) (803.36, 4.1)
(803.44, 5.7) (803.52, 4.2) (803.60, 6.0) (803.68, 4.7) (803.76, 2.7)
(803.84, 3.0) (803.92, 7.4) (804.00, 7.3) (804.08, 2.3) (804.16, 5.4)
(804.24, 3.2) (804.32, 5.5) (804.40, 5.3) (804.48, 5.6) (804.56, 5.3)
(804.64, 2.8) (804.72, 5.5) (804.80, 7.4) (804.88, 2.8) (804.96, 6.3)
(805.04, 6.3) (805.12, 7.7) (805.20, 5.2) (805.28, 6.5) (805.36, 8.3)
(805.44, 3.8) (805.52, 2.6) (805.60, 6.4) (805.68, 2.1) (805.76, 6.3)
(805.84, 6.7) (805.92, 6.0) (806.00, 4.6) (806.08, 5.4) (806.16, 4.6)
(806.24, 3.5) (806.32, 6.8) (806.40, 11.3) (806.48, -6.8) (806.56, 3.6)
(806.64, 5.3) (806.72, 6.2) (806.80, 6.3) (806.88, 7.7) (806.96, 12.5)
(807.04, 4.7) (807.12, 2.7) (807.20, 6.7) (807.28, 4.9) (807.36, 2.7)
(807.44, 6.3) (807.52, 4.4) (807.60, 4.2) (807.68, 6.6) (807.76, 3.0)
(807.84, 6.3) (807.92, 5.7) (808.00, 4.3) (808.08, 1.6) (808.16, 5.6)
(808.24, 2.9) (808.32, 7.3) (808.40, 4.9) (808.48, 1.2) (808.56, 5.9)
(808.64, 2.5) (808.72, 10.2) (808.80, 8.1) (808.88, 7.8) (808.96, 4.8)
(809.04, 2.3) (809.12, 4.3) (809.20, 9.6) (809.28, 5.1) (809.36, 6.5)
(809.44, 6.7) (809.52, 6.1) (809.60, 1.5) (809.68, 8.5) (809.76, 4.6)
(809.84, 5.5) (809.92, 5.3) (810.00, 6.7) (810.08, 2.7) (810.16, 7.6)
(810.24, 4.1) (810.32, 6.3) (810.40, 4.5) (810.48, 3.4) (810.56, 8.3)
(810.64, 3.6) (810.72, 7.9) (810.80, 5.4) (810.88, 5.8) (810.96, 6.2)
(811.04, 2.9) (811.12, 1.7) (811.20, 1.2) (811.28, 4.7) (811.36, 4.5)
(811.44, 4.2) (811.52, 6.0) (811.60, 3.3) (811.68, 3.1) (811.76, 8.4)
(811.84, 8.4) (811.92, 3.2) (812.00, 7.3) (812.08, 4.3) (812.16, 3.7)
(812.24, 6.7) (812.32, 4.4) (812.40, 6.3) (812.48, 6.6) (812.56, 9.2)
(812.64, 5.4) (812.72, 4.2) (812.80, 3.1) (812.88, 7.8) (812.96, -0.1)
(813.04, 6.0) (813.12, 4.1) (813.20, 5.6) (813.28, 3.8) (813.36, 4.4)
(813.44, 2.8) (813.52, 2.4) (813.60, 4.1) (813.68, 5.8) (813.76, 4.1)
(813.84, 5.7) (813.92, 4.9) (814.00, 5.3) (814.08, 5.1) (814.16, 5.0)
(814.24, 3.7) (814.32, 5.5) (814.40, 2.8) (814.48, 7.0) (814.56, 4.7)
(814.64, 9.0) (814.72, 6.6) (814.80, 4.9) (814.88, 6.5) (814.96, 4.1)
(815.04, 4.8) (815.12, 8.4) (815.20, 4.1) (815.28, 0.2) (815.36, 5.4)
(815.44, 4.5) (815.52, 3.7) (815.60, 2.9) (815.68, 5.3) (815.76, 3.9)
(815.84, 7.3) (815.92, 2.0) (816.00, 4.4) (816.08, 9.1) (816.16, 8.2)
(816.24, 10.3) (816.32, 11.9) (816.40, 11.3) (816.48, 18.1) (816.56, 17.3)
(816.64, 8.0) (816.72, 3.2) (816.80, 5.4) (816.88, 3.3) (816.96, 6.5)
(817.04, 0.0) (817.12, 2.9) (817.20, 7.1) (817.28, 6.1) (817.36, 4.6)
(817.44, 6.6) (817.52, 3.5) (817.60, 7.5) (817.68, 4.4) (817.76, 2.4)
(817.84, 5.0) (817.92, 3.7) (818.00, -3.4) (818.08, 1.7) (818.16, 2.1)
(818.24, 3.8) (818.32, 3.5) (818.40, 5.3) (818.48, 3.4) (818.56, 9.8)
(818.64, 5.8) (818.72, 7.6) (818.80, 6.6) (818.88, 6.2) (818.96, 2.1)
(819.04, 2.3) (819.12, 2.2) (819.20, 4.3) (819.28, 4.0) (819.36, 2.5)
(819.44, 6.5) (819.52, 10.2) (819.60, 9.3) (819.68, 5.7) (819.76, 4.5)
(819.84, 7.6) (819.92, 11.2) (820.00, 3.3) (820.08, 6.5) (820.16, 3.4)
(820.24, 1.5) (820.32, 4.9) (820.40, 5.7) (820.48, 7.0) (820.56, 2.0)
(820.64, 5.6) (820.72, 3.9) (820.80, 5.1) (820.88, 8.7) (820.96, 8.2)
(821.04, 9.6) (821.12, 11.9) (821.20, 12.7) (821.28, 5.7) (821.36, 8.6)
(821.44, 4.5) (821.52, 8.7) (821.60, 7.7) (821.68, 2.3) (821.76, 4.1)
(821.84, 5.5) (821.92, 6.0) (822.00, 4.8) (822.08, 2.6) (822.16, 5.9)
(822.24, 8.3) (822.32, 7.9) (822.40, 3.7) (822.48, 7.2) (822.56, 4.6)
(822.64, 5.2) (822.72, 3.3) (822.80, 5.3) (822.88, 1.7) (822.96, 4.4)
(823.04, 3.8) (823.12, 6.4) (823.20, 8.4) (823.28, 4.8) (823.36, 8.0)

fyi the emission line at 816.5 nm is H-gamma 4340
